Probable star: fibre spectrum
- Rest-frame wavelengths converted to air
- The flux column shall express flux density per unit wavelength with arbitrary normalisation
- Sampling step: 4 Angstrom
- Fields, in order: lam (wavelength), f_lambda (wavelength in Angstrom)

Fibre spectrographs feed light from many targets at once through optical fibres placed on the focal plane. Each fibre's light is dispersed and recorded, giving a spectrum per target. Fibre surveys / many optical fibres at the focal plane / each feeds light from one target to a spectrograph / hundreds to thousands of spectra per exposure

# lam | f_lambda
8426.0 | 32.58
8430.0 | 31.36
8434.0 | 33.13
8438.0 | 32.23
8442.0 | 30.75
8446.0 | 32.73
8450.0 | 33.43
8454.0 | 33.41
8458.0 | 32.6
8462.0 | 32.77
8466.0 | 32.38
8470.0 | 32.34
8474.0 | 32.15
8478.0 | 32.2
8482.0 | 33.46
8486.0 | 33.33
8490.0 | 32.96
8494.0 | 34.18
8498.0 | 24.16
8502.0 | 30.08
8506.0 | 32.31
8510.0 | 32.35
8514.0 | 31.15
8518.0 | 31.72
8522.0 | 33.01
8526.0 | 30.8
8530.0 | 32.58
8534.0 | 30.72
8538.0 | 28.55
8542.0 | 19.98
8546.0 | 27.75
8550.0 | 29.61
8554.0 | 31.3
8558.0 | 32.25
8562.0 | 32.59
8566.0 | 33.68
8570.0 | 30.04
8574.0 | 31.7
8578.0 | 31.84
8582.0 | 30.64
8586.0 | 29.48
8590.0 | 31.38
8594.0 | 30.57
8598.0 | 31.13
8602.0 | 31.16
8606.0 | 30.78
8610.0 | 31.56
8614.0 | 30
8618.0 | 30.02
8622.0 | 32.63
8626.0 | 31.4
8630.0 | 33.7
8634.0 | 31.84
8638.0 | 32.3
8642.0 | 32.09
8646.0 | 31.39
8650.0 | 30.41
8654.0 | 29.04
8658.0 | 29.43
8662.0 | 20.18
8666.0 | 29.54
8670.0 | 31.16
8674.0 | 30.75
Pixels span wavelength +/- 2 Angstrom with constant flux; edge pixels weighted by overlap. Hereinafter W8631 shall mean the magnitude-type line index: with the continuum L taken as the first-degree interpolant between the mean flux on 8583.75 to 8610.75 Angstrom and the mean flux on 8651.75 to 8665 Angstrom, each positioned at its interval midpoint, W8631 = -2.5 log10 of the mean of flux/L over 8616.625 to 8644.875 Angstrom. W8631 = -0.13 mag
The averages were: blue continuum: 30.8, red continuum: 26.5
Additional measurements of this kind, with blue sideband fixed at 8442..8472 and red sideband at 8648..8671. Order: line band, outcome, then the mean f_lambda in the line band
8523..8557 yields 0.06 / 29.1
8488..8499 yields 0.03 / 31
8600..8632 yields -0.08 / 31.4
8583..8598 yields -0.03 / 30.6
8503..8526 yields -0.02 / 31.9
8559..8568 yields -0.09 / 33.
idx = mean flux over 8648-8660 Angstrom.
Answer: 29.6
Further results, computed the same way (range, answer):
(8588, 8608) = 31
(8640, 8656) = 30.7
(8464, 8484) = 32.5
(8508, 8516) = 31.8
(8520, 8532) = 32.1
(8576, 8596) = 30.8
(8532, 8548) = 26.8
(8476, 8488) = 33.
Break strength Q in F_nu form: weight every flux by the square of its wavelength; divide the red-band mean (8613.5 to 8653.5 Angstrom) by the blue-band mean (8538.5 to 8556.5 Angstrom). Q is 1.2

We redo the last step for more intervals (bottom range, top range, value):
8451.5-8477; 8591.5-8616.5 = 0.98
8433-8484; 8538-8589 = 0.95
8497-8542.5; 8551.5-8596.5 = 1.05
